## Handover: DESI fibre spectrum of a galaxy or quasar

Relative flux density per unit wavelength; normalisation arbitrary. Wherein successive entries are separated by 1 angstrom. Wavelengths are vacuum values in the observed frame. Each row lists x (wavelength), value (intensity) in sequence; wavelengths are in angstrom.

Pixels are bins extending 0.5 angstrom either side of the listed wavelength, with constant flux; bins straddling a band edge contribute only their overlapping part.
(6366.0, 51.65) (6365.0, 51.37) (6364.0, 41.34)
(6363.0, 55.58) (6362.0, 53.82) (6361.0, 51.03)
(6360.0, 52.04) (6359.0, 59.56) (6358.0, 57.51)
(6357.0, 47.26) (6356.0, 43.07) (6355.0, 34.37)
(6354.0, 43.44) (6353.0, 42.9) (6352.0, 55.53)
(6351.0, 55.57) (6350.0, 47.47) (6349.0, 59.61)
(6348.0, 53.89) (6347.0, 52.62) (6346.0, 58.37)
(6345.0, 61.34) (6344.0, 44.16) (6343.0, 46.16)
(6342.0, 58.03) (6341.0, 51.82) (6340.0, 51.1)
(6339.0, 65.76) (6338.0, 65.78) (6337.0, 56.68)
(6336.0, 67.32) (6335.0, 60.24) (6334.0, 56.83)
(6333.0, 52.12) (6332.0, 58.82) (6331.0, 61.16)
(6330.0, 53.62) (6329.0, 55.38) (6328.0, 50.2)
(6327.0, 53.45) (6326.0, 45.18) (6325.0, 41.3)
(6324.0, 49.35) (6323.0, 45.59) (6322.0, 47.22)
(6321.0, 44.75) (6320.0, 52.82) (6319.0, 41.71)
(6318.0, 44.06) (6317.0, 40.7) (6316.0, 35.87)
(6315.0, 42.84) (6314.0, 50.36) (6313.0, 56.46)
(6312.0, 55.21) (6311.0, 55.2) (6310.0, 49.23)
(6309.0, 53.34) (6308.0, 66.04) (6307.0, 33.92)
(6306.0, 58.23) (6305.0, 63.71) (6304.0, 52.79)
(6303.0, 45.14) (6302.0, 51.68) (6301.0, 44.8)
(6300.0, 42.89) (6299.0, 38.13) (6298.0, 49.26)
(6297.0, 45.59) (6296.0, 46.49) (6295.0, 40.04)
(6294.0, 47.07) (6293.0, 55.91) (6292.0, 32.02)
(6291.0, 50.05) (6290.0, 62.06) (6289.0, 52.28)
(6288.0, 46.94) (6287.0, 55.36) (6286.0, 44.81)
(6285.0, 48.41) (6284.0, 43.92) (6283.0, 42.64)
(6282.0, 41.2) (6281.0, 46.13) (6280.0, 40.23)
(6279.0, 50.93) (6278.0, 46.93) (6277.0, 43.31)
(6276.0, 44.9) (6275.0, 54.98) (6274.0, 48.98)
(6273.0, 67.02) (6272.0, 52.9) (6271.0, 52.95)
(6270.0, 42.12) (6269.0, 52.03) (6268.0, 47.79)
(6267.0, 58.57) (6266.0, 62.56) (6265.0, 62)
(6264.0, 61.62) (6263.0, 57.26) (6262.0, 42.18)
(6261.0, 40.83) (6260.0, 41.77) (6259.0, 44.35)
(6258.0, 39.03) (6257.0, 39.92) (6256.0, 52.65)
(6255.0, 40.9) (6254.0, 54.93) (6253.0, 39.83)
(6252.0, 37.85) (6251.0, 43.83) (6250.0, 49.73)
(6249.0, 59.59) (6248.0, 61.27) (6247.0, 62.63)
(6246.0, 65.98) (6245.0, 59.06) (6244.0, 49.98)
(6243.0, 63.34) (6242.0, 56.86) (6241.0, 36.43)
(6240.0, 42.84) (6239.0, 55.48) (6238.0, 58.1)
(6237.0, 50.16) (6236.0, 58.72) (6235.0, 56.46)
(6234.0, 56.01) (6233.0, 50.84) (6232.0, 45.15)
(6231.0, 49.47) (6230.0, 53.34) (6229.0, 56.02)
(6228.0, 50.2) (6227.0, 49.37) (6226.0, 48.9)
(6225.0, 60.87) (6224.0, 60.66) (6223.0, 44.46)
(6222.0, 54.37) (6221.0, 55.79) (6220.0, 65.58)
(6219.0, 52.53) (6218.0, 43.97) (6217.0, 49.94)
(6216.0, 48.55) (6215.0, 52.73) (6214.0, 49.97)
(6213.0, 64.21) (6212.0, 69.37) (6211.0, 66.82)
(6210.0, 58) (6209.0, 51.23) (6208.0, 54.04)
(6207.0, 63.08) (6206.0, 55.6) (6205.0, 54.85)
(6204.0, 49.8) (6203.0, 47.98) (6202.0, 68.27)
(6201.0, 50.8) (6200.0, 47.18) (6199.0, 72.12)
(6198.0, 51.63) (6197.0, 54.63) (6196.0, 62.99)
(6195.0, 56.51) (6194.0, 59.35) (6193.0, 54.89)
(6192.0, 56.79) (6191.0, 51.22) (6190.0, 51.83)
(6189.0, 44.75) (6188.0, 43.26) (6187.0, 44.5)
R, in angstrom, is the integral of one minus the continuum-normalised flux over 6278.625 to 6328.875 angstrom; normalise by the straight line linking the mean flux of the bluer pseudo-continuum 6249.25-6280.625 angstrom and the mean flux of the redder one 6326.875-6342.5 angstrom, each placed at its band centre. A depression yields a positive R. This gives 5.4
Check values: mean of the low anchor 48.9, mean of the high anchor 57.5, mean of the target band 47.9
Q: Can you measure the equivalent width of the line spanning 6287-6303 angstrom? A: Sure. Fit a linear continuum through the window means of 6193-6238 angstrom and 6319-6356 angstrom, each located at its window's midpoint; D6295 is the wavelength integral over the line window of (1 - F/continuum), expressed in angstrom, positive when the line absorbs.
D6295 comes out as 1.85 angstrom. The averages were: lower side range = 55.1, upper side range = 52.5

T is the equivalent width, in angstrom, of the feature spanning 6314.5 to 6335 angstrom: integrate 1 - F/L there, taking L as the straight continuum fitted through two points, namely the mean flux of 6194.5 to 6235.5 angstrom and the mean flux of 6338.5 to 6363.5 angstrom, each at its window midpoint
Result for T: 1.4 angstrom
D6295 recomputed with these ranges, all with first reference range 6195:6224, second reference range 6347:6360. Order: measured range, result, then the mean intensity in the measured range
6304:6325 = 1.0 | 49.2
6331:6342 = -1.7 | 58.7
